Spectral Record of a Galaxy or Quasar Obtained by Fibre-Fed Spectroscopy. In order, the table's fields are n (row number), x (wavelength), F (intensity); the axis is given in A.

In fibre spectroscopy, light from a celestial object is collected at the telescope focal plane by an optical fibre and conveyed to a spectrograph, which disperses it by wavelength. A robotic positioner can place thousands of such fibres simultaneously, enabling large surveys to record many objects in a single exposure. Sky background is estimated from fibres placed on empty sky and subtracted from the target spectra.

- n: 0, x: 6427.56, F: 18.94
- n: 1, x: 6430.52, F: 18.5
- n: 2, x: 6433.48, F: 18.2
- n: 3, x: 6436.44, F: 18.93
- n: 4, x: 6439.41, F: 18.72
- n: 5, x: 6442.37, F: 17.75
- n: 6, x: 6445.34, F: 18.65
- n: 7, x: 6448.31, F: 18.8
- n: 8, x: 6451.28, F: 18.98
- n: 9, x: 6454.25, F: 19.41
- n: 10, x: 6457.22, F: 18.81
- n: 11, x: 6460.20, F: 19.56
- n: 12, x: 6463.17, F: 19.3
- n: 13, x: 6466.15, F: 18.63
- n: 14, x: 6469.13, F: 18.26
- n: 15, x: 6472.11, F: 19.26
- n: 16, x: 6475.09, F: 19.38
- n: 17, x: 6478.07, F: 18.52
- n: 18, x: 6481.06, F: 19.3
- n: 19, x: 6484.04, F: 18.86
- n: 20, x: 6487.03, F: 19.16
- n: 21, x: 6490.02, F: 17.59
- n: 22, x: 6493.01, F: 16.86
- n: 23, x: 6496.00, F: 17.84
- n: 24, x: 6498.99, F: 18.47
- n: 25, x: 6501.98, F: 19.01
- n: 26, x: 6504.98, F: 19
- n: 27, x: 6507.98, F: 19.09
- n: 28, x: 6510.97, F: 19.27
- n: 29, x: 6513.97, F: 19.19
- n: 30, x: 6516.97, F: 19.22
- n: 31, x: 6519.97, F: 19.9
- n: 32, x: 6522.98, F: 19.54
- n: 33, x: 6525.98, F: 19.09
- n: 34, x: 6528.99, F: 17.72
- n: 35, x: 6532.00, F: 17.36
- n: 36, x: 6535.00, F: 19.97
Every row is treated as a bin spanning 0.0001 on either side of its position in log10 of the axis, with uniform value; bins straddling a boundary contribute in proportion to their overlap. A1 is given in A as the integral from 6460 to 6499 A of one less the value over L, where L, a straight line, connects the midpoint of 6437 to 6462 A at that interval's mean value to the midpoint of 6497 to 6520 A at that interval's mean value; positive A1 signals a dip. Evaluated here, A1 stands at 0.7 A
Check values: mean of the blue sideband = 18.8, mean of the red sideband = 19.1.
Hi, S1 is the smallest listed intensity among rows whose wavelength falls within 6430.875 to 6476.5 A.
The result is 17.75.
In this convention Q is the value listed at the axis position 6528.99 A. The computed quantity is 17.72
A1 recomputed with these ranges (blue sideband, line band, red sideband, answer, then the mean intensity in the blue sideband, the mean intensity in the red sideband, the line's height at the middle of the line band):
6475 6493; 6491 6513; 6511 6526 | 0.6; 18.6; 19.4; 19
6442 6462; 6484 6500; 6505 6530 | 0.8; 18.9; 19.1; 19.1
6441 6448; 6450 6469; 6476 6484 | -0.5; 18.3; 18.9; 18.6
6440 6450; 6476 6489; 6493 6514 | -0.2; 18.4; 18.7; 18.6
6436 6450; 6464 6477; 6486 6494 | -0.5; 18.5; 17.9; 18.1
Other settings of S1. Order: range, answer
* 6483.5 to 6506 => 16.86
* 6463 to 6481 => 18.26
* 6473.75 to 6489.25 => 18.52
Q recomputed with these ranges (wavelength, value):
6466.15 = 18.63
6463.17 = 19.3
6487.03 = 19.16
